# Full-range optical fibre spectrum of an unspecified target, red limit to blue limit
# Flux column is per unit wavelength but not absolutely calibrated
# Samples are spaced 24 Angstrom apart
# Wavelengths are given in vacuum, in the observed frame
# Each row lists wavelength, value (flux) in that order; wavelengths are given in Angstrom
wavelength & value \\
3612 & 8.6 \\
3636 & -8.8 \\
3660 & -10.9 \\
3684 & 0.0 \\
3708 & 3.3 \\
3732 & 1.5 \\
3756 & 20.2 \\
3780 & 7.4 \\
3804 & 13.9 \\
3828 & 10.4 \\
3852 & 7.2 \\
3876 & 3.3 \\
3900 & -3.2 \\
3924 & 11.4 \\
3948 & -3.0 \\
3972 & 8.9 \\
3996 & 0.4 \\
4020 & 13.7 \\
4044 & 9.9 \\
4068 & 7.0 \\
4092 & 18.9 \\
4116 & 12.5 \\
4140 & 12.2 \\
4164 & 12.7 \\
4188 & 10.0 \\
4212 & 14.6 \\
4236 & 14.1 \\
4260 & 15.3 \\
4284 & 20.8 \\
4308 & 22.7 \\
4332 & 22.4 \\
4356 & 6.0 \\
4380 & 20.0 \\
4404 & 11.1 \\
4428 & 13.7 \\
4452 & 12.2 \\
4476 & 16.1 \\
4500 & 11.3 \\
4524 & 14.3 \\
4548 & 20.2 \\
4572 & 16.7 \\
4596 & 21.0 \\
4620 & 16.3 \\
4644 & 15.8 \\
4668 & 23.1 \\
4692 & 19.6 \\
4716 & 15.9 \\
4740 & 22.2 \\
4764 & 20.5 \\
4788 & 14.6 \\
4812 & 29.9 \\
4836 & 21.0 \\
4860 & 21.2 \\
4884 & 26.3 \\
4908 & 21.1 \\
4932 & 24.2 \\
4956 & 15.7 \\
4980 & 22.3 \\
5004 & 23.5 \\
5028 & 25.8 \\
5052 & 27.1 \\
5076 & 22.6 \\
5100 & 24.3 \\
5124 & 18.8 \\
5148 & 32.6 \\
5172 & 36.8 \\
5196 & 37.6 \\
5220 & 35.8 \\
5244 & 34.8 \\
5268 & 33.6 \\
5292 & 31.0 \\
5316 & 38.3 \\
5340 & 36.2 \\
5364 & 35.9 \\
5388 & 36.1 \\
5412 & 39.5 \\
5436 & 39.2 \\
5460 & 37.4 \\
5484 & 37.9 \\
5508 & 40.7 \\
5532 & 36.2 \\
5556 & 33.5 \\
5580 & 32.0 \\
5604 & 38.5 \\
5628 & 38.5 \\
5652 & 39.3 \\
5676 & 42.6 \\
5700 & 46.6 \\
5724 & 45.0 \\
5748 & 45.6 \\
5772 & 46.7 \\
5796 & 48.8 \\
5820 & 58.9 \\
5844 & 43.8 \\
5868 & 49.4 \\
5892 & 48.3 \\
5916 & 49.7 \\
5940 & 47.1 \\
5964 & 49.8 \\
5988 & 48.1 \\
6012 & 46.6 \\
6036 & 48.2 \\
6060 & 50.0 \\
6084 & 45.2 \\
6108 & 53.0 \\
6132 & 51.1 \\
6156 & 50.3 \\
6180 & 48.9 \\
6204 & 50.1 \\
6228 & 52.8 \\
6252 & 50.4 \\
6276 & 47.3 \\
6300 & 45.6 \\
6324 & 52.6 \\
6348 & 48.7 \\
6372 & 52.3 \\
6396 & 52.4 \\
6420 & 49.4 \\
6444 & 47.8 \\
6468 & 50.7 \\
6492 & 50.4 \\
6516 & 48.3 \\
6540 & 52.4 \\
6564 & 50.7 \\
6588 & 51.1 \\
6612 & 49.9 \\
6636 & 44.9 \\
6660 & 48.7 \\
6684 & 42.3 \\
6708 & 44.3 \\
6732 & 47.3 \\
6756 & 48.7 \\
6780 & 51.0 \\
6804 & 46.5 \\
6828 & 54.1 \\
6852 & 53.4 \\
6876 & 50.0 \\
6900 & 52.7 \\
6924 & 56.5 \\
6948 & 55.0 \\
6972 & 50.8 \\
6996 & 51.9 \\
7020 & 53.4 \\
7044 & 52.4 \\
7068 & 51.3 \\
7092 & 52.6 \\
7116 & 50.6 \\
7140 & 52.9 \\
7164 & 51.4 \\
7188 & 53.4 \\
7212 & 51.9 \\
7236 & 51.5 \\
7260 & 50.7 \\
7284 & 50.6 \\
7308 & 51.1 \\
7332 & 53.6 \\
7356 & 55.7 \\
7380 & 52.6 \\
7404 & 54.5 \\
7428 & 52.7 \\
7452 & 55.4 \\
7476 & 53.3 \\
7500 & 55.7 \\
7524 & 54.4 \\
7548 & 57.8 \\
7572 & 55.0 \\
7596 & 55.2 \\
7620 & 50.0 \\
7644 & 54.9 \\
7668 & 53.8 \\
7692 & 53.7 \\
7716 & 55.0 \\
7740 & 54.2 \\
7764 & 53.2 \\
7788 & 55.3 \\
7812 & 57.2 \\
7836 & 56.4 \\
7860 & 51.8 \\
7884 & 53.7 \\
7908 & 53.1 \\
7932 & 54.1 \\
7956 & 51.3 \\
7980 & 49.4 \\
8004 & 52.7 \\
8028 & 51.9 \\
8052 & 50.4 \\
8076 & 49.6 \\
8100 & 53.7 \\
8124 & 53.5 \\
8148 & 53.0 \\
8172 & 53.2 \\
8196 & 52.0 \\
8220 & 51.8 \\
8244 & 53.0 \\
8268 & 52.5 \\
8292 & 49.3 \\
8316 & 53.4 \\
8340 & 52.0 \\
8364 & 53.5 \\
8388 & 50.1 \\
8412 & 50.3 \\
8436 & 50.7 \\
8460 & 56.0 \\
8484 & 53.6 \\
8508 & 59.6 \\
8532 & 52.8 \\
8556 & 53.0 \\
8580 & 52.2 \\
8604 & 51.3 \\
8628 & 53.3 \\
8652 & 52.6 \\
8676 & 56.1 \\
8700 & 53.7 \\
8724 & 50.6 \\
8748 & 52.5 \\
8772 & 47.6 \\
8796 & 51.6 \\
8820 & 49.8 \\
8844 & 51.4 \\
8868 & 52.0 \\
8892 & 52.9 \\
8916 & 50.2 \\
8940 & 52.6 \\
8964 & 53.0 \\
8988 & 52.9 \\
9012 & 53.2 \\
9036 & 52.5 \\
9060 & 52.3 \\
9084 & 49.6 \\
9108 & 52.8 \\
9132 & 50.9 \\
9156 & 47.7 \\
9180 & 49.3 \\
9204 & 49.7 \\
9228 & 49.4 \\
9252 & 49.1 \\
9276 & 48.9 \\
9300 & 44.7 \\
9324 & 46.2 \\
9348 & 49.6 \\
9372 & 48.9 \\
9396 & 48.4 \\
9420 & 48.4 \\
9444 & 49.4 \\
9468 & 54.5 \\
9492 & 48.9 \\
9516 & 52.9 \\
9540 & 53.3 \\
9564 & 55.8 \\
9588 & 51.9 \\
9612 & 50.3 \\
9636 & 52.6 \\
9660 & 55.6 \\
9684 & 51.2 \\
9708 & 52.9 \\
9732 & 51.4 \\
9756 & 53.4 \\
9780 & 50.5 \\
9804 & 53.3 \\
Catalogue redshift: 0.292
